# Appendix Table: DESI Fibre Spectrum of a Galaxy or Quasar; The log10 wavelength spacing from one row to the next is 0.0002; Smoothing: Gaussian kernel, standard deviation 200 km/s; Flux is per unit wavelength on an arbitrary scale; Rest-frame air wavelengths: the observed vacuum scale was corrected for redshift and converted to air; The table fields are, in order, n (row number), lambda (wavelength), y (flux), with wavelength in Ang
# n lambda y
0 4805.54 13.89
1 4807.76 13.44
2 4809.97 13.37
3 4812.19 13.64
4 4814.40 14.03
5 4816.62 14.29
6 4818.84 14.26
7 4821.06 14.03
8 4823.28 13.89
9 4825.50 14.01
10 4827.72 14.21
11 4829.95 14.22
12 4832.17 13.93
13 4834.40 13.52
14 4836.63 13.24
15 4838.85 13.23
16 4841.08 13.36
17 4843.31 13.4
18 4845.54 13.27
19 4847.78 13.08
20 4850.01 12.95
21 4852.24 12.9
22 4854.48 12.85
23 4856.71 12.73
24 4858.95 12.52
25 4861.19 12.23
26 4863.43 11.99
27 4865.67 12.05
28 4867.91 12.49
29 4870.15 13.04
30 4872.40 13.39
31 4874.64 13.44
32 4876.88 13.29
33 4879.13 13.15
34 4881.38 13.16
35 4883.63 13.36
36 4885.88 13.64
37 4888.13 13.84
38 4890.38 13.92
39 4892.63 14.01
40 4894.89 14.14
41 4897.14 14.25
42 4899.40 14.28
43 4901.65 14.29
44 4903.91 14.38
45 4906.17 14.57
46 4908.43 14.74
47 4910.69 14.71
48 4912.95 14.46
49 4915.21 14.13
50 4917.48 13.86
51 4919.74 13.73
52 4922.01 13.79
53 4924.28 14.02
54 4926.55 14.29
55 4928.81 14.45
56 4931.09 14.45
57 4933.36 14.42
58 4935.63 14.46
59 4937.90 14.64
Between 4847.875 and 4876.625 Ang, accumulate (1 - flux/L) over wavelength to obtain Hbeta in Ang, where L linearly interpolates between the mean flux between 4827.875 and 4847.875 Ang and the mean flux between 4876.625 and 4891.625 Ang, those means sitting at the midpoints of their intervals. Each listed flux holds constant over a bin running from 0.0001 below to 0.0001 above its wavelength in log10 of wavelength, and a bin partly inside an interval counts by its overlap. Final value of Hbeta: 1.6 Ang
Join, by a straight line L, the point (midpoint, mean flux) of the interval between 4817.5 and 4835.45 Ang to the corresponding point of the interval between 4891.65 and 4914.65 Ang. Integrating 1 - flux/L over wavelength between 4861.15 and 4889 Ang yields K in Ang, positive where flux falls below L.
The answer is 2.4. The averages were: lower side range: 14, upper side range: 14.4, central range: 13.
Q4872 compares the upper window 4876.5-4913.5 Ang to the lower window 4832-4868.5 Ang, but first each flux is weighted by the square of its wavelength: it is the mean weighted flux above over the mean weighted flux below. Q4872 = 1.11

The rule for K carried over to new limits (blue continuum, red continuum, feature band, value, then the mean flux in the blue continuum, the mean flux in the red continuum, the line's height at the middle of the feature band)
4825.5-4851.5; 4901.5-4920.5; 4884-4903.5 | 0.14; 13.5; 14.3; 14.1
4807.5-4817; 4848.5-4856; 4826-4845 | -0.54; 13.7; 12.9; 13.3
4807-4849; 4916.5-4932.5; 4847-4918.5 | 2.20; 13.7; 14.1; 13.9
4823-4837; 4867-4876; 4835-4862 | 1.09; 13.9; 13.1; 13.5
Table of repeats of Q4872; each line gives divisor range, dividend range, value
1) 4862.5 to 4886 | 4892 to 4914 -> 1.12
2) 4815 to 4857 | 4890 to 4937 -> 1.09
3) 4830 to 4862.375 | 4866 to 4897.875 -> 1.04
